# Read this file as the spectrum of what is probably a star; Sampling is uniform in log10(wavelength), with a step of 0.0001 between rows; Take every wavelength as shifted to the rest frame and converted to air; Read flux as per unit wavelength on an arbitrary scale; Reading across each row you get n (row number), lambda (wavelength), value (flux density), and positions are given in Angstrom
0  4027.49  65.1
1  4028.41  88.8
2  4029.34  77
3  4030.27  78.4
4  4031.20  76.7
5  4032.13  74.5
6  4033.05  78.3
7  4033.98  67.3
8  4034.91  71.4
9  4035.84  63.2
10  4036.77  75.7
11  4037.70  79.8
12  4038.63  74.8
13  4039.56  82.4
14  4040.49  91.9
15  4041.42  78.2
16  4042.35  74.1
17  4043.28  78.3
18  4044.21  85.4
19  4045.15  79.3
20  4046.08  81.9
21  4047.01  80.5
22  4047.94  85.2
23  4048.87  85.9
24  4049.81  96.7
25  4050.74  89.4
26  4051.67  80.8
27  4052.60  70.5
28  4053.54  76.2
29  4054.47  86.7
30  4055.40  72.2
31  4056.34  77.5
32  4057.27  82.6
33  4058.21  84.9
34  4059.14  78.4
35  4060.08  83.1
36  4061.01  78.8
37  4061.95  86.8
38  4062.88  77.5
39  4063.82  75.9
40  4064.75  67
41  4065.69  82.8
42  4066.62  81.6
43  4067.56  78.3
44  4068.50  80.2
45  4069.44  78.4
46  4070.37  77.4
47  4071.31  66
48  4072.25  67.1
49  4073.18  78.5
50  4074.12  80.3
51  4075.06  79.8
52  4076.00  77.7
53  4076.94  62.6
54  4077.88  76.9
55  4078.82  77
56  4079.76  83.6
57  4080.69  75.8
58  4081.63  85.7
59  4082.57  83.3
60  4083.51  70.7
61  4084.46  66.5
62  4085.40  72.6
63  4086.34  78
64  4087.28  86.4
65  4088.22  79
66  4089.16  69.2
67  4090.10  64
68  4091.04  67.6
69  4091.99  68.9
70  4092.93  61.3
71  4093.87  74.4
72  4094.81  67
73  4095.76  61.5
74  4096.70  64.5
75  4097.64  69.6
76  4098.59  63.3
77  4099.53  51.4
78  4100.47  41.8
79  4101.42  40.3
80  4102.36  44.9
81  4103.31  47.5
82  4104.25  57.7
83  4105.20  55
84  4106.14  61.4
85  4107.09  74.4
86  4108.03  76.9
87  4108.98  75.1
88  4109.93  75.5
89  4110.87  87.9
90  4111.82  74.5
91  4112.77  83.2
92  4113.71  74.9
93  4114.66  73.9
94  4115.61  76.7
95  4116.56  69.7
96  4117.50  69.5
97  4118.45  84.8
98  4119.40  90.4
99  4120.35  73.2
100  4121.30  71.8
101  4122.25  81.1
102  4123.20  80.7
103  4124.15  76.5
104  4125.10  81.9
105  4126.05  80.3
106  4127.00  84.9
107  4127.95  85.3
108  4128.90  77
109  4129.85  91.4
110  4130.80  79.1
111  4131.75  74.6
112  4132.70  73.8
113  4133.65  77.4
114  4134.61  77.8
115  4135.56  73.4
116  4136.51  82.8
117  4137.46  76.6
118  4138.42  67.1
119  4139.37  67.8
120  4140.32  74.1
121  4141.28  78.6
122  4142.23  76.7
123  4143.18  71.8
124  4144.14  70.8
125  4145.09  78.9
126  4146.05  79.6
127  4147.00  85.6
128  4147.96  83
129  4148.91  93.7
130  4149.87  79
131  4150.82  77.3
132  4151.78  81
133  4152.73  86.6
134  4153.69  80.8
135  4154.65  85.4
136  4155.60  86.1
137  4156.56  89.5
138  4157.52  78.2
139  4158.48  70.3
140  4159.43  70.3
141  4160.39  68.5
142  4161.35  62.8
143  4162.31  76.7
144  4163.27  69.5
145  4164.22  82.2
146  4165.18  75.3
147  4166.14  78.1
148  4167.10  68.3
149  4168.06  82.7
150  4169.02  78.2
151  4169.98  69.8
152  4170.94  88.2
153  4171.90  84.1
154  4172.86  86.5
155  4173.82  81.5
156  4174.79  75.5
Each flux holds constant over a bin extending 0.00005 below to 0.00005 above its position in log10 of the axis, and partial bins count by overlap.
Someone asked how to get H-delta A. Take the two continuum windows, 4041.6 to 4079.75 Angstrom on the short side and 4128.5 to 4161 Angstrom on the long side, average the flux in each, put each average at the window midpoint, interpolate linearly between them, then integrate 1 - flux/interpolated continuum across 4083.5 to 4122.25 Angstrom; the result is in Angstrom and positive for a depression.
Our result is 4.8 Angstrom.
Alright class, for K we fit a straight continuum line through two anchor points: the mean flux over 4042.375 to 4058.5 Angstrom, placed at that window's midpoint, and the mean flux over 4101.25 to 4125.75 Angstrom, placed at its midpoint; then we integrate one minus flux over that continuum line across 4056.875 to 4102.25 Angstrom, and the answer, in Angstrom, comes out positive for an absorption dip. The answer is 2.7 Angstrom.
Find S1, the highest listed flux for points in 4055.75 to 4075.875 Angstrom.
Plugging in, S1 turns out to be 86.8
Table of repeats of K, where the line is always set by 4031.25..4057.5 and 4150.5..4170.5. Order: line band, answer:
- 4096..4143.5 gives 3.3 Angstrom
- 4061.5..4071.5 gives 0.1 Angstrom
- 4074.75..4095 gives 1.1 Angstrom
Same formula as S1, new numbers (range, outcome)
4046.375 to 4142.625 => 96.7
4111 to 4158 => 93.7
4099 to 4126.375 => 90.4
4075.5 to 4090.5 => 86.4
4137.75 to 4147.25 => 85.6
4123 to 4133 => 91.4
